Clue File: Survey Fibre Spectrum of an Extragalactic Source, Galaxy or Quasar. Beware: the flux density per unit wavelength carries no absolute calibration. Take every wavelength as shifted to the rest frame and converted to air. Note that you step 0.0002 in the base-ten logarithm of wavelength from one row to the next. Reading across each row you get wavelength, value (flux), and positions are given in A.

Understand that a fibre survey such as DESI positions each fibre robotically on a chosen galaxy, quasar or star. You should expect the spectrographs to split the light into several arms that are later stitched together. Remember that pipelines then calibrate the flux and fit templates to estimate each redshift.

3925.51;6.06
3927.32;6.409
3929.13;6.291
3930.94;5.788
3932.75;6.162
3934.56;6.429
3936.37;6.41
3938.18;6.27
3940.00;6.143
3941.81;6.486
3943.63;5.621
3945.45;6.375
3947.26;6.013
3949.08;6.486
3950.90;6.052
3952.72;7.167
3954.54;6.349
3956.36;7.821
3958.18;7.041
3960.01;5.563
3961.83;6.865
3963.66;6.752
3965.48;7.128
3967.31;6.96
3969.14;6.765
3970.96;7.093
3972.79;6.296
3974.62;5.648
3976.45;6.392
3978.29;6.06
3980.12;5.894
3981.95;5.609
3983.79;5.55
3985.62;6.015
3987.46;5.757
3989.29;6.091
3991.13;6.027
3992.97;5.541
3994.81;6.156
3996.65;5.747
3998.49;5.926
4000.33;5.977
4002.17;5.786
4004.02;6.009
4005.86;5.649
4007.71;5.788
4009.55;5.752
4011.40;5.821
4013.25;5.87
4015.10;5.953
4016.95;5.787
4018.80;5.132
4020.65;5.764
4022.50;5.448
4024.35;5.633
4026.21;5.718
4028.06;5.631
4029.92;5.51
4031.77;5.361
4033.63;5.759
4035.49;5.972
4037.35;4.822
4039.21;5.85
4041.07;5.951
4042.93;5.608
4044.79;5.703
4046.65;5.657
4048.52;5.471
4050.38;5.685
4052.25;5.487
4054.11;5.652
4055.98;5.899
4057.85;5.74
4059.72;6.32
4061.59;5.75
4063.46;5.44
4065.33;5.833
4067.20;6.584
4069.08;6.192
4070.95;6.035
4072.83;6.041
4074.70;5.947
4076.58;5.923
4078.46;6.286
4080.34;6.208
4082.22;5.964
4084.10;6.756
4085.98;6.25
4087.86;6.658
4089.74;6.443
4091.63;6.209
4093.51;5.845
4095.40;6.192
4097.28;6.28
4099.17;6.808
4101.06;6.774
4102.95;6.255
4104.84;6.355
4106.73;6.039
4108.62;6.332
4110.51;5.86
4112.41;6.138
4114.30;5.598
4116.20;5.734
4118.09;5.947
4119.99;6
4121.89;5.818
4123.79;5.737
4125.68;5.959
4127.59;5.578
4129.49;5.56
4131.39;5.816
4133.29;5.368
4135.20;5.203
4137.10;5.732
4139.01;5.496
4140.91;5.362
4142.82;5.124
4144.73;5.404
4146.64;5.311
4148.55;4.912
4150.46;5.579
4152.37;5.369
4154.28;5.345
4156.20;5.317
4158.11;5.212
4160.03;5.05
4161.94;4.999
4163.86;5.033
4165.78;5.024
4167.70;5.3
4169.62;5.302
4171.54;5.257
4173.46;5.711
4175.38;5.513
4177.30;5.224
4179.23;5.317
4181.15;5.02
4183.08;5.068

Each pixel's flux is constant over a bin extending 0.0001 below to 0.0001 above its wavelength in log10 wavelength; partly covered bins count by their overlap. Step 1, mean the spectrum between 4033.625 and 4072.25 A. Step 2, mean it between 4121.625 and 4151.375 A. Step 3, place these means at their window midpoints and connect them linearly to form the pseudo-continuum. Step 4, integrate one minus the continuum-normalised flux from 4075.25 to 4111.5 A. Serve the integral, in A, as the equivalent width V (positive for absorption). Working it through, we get -4.12 A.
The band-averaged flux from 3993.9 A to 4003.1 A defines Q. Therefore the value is 5.92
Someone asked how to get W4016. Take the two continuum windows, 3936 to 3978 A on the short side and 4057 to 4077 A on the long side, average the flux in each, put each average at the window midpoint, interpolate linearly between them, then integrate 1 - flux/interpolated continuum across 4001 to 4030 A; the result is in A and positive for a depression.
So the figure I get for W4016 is 2.4 A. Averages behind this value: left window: 6.5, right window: 5.98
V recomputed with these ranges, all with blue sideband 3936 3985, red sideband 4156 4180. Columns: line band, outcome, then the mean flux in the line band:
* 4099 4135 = -2.7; 5.95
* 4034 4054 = 1.0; 5.63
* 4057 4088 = -1.7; 6.1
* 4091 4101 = -1.2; 6.31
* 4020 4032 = 0.9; 5.59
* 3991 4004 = 0.7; 5.88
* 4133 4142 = 0.0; 5.43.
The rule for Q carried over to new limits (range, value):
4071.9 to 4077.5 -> 5.97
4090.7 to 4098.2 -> 6.14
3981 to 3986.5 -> 5.73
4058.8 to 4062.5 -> 6.04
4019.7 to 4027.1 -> 5.64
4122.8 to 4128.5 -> 5.76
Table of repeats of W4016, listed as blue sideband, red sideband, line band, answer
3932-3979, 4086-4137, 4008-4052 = 4.3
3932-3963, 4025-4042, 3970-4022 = 0.7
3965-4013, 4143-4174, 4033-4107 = -4.7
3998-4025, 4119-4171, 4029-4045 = 0.2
